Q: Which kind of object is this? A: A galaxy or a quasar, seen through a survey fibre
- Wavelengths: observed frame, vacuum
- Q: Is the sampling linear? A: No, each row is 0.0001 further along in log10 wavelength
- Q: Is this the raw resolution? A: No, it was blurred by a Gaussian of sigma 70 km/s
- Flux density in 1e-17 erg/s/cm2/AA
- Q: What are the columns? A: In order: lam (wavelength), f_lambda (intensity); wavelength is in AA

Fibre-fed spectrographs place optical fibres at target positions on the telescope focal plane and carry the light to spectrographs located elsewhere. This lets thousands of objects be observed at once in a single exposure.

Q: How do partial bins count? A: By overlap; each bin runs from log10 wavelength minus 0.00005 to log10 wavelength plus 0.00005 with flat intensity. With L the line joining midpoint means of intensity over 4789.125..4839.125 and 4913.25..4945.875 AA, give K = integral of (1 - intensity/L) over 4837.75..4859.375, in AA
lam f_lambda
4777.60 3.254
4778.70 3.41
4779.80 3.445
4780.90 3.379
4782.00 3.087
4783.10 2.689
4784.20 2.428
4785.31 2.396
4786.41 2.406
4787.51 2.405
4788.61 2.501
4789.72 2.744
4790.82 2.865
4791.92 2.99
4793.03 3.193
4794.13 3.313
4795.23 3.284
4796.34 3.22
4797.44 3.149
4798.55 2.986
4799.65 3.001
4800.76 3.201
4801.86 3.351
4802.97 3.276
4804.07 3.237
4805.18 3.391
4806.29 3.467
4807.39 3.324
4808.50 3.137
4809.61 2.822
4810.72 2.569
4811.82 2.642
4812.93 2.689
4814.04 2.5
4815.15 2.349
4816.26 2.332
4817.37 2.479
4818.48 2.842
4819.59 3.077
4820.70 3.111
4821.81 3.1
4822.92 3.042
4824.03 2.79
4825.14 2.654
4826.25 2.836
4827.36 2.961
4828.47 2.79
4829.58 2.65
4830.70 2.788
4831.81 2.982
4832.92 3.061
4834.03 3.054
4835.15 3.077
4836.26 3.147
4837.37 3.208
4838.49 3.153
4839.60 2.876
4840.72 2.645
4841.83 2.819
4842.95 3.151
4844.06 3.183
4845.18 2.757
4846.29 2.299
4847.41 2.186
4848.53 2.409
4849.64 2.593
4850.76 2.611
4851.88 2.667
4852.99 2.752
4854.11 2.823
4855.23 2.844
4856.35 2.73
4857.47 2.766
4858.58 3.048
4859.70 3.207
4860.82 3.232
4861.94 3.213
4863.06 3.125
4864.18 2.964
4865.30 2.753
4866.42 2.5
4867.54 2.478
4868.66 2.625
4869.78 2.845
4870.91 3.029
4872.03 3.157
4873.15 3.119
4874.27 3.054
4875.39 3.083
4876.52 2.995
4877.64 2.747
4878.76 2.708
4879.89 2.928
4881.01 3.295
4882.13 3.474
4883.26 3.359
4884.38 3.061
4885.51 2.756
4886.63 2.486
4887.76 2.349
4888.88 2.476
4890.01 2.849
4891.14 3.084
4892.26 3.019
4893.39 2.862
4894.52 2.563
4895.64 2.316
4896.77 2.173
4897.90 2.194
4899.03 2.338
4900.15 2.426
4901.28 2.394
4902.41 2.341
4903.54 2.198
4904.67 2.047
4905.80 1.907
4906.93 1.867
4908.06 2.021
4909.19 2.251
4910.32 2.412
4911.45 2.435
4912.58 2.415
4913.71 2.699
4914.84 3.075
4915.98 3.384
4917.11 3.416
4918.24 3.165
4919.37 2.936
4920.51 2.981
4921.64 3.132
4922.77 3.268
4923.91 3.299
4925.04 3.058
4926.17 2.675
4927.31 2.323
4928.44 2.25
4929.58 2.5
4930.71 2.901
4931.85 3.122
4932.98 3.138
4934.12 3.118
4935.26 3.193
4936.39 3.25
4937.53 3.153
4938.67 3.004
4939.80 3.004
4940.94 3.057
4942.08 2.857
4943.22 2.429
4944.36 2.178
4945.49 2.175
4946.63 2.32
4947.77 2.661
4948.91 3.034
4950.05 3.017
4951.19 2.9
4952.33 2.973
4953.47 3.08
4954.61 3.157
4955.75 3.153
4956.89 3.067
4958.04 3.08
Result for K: 1.4 AA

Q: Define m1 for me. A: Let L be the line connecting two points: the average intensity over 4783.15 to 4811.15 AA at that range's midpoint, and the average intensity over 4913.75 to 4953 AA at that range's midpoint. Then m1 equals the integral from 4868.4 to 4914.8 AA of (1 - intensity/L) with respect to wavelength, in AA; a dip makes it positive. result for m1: 4.5 AA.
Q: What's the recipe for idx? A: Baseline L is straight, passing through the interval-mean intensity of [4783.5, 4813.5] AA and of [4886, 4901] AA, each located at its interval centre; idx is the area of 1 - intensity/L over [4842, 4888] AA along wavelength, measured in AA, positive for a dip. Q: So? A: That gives -3.4 AA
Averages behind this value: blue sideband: 2.96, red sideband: 2.55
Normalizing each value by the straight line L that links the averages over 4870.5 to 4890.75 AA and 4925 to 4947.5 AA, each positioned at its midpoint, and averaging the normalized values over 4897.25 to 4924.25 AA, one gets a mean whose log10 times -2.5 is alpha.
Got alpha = 0.099 mag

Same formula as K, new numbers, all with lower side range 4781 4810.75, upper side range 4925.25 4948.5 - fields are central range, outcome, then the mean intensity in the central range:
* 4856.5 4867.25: -0.3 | 2.96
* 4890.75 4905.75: 2.1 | 2.43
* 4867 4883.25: -0.6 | 2.98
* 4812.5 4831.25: 1.2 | 2.76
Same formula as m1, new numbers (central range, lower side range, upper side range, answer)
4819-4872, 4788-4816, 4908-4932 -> 1.2 AA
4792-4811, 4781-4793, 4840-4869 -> -3.2 AA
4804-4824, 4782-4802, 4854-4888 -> 0.1 AA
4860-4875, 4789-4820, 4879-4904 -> -0.9 AA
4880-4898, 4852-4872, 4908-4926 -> 0.6 AA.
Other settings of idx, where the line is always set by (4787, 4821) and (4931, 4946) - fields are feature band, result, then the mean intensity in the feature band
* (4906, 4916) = 1.6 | 2.44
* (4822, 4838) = 0.0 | 2.94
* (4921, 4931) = 0.3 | 2.82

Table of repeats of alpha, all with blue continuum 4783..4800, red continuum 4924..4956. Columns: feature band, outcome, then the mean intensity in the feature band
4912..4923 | -0.07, 3.04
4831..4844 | -0.06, 3.02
